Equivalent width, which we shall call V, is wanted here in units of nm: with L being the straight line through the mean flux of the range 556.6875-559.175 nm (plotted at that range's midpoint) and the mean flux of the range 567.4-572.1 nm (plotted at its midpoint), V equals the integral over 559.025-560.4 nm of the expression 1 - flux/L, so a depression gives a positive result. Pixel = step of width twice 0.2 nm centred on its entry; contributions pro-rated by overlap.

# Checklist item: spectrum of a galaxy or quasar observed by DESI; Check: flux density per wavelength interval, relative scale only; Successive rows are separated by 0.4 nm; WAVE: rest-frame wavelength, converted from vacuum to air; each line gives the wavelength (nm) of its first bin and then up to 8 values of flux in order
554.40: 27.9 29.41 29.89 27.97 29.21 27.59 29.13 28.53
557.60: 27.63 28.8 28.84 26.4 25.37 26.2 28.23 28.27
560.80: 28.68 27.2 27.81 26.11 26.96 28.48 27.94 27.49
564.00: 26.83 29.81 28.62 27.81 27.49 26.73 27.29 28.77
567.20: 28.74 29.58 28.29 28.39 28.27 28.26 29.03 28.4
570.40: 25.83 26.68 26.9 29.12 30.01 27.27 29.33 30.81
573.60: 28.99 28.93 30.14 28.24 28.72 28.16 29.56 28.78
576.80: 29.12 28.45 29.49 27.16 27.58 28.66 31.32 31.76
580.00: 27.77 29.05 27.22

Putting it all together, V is 0.06 nm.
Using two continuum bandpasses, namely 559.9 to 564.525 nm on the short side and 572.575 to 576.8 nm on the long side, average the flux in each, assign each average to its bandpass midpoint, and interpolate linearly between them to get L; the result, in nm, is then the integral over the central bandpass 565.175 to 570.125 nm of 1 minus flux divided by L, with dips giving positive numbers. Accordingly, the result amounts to 0.02 nm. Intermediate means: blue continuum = 27.8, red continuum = 29.2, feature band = 28.2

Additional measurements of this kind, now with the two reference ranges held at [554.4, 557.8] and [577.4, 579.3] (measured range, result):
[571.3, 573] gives -0.007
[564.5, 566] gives 0.038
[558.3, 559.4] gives 0.075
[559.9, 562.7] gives 0.100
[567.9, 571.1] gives 0.092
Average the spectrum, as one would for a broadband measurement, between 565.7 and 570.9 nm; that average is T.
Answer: 28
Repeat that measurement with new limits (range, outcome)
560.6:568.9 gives 28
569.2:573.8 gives 28.4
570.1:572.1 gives 27.6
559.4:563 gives 27.5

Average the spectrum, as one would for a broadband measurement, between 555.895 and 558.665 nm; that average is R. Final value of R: 28.5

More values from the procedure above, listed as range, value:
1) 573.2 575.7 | 29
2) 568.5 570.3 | 28.3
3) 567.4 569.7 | 28.6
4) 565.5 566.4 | 27.1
